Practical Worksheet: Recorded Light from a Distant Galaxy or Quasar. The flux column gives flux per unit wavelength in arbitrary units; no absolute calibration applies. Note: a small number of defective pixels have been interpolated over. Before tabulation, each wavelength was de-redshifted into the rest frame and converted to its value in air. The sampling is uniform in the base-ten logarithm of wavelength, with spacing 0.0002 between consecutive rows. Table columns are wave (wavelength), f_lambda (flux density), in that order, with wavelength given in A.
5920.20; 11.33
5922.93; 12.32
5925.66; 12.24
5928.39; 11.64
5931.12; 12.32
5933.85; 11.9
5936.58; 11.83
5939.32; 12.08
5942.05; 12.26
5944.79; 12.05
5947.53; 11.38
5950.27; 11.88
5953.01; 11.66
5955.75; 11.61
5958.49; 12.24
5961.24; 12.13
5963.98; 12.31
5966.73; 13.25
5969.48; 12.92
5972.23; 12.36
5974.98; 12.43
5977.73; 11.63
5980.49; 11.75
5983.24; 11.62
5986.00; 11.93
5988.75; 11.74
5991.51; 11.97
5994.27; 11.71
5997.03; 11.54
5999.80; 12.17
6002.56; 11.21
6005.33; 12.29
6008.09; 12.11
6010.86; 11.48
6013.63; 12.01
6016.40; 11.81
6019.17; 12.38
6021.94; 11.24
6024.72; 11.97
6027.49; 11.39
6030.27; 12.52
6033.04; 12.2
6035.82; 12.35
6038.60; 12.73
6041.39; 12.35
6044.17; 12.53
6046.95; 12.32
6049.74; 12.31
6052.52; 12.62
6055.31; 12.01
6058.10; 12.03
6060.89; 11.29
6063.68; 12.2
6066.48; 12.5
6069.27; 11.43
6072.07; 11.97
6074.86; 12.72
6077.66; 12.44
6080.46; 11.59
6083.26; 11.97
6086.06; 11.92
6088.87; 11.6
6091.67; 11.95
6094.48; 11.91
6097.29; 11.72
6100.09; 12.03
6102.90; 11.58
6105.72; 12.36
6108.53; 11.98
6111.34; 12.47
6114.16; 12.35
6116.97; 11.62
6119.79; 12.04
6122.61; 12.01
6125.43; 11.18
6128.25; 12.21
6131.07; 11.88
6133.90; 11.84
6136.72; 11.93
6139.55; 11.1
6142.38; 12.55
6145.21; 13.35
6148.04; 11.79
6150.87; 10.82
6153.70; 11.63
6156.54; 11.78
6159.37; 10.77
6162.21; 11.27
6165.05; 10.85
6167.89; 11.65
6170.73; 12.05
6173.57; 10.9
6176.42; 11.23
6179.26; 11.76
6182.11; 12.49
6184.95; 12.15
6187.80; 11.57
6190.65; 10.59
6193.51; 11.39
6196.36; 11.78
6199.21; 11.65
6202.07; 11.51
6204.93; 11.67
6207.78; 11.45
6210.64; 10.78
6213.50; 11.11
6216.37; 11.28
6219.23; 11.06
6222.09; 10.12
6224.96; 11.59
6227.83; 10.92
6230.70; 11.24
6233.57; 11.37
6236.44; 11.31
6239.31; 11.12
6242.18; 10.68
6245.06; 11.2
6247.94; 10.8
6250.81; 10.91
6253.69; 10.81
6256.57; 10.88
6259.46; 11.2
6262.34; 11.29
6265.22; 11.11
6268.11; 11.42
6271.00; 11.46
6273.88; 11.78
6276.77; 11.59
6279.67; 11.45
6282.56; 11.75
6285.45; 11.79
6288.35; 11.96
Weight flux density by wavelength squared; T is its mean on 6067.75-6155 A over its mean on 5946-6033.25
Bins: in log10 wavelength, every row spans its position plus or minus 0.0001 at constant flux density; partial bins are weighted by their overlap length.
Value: 1.0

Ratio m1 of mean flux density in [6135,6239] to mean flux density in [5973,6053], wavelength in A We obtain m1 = 1.0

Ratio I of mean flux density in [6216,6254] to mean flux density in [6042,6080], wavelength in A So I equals 0.9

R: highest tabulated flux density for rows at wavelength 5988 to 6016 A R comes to 12.29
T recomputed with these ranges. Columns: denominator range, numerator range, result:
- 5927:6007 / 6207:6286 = 1.02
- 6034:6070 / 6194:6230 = 0.97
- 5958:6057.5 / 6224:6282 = 1.00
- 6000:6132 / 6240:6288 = 1.00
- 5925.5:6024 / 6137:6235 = 1.03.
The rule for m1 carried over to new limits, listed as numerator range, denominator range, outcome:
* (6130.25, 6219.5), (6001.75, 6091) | 0.96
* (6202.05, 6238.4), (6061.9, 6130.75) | 0.93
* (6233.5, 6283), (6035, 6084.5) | 0.92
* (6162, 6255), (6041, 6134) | 0.94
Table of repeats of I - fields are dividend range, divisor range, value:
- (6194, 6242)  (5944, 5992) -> 0.93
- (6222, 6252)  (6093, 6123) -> 0.92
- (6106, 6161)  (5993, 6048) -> 0.99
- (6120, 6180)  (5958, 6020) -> 0.97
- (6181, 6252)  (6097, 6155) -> 0.94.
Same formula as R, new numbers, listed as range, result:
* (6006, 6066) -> 12.73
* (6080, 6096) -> 11.97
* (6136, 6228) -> 13.35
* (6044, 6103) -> 12.72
